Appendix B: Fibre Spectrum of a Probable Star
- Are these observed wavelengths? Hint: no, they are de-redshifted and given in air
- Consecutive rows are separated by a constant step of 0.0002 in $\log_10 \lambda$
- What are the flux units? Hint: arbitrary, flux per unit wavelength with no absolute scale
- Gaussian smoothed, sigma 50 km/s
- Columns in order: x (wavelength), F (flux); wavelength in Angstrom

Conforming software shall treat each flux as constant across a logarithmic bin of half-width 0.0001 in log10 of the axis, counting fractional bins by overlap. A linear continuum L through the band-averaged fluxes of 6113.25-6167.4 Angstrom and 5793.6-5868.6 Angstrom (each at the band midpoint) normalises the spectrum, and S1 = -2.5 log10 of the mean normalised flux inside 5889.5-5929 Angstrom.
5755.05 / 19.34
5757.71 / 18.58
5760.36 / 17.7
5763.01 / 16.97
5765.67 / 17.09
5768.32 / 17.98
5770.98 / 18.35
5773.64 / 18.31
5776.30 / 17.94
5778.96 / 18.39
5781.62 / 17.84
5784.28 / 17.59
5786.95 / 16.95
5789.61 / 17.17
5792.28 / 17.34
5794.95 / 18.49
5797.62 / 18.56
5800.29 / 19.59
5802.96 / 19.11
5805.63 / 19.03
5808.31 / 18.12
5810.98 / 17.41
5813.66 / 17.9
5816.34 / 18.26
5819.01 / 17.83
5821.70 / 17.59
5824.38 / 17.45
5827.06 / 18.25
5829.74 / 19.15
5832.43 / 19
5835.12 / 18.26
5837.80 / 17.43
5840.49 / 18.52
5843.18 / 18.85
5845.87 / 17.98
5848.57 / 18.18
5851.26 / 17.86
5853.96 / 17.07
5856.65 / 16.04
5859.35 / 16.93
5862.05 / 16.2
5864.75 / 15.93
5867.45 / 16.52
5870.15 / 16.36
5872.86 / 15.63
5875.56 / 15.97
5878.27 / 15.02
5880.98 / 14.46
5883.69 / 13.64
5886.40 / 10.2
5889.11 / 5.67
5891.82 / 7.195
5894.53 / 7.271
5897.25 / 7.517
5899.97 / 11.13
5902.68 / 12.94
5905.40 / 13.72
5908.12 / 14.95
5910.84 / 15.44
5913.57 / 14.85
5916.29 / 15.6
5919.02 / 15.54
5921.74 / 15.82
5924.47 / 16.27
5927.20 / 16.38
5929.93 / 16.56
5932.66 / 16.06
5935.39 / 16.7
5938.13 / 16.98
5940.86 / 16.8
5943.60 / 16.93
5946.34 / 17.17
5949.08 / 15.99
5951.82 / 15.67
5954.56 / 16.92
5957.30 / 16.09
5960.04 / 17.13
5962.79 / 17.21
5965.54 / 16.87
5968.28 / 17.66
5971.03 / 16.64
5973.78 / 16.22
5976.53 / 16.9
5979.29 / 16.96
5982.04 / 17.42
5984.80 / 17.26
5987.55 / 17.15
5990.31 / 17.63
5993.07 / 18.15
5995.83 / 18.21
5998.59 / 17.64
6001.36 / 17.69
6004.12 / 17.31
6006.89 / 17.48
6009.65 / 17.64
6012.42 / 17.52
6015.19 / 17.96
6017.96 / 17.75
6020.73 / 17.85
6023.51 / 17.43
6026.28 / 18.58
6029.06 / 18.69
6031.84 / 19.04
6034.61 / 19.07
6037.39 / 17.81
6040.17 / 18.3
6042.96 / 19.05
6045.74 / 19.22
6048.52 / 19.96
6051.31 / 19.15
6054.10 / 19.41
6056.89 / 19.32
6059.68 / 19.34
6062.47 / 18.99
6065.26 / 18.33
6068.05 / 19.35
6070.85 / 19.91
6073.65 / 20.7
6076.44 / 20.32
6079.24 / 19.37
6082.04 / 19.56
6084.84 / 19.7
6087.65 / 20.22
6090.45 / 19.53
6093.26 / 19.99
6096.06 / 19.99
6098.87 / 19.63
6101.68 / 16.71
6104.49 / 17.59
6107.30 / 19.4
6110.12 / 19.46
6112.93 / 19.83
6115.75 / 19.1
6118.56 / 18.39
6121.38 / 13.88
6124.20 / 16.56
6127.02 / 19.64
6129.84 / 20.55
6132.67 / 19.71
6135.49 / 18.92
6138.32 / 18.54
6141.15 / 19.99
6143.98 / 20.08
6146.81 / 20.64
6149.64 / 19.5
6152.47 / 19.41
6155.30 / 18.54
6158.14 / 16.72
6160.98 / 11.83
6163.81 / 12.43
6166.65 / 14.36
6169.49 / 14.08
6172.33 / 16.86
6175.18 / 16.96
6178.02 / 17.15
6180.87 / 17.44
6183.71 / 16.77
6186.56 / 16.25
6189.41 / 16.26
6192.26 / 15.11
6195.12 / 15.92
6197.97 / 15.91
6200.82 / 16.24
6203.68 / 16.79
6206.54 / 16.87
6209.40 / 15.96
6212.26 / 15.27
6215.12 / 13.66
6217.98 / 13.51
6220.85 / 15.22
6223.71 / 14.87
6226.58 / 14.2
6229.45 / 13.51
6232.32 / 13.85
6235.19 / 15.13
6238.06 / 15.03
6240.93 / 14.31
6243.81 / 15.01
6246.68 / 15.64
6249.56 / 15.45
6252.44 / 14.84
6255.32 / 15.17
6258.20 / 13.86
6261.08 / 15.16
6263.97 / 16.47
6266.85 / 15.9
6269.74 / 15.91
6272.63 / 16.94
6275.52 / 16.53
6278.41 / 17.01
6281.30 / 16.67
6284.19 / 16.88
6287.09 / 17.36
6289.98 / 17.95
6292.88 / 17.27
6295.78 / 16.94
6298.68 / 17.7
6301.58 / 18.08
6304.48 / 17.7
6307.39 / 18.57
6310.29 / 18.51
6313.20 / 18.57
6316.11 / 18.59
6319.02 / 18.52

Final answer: 0.344 mag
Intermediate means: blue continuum 17.9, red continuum 17.9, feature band 13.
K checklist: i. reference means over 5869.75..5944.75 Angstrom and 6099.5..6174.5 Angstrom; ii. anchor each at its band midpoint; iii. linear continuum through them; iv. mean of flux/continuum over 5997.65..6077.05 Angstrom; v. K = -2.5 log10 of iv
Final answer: -0.16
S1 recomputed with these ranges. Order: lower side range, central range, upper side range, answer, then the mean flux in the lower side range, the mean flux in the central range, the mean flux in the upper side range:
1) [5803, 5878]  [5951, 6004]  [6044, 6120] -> 0.09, 17.5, 17.1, 19.3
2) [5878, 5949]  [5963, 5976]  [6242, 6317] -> -0.18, 13.9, 16.9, 16.7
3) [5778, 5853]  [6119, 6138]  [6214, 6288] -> -0.14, 18.1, 18.2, 15.3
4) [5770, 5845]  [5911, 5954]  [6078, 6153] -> 0.15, 18.2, 16.2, 19.1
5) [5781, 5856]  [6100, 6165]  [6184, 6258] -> -0.15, 18.1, 18.2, 15.2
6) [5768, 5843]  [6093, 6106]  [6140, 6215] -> -0.11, 18.1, 18.7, 16.6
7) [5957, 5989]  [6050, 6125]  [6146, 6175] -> -0.15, 17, 19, 16.4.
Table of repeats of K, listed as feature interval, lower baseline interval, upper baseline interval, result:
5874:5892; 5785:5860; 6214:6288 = 0.412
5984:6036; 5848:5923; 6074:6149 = -0.067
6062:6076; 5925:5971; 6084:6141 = -0.072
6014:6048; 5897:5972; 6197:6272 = -0.185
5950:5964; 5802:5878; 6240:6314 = 0.045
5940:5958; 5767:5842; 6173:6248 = 0.044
